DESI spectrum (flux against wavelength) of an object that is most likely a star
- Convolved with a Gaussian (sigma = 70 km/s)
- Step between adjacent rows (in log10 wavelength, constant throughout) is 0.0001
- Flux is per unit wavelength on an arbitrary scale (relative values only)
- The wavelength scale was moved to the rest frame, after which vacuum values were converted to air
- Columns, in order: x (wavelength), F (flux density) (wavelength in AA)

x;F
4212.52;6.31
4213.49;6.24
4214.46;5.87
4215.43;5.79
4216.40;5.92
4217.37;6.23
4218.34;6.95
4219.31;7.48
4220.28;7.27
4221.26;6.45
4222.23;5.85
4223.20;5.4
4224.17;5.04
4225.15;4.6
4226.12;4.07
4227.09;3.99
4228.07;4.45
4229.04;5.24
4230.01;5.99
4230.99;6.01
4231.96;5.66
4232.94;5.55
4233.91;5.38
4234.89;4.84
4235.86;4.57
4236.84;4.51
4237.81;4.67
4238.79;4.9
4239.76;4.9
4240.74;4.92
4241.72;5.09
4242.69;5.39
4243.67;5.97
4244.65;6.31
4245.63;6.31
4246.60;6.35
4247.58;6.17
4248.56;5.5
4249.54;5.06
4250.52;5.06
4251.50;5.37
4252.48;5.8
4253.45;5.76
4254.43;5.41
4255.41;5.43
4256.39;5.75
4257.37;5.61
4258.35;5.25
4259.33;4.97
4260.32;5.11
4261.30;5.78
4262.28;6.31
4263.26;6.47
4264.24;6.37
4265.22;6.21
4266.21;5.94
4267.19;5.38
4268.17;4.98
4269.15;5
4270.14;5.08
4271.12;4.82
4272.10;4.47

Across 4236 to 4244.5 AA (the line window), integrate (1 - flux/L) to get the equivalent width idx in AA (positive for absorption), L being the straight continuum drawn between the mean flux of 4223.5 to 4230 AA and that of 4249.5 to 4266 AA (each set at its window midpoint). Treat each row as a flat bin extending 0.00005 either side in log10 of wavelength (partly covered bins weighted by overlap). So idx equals 0.1 AA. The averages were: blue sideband 4.7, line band 5.07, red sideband 5.65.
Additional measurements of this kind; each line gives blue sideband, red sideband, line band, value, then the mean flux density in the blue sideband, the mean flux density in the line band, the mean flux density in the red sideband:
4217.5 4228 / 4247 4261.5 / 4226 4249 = 1.1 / 5.67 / 5.3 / 5.46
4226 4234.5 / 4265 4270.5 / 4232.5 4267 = -1.4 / 5.19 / 5.51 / 5.39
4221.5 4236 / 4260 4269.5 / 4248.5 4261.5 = 0.5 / 5.15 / 5.41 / 5.78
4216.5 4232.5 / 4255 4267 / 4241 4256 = 0.2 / 5.67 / 5.66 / 5.76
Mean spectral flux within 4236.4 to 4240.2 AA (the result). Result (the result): 4.76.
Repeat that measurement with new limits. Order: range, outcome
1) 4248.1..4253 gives 5.36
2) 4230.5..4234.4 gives 5.65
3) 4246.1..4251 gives 5.63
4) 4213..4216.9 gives 5.96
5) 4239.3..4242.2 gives 4.96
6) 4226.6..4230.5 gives 4.92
